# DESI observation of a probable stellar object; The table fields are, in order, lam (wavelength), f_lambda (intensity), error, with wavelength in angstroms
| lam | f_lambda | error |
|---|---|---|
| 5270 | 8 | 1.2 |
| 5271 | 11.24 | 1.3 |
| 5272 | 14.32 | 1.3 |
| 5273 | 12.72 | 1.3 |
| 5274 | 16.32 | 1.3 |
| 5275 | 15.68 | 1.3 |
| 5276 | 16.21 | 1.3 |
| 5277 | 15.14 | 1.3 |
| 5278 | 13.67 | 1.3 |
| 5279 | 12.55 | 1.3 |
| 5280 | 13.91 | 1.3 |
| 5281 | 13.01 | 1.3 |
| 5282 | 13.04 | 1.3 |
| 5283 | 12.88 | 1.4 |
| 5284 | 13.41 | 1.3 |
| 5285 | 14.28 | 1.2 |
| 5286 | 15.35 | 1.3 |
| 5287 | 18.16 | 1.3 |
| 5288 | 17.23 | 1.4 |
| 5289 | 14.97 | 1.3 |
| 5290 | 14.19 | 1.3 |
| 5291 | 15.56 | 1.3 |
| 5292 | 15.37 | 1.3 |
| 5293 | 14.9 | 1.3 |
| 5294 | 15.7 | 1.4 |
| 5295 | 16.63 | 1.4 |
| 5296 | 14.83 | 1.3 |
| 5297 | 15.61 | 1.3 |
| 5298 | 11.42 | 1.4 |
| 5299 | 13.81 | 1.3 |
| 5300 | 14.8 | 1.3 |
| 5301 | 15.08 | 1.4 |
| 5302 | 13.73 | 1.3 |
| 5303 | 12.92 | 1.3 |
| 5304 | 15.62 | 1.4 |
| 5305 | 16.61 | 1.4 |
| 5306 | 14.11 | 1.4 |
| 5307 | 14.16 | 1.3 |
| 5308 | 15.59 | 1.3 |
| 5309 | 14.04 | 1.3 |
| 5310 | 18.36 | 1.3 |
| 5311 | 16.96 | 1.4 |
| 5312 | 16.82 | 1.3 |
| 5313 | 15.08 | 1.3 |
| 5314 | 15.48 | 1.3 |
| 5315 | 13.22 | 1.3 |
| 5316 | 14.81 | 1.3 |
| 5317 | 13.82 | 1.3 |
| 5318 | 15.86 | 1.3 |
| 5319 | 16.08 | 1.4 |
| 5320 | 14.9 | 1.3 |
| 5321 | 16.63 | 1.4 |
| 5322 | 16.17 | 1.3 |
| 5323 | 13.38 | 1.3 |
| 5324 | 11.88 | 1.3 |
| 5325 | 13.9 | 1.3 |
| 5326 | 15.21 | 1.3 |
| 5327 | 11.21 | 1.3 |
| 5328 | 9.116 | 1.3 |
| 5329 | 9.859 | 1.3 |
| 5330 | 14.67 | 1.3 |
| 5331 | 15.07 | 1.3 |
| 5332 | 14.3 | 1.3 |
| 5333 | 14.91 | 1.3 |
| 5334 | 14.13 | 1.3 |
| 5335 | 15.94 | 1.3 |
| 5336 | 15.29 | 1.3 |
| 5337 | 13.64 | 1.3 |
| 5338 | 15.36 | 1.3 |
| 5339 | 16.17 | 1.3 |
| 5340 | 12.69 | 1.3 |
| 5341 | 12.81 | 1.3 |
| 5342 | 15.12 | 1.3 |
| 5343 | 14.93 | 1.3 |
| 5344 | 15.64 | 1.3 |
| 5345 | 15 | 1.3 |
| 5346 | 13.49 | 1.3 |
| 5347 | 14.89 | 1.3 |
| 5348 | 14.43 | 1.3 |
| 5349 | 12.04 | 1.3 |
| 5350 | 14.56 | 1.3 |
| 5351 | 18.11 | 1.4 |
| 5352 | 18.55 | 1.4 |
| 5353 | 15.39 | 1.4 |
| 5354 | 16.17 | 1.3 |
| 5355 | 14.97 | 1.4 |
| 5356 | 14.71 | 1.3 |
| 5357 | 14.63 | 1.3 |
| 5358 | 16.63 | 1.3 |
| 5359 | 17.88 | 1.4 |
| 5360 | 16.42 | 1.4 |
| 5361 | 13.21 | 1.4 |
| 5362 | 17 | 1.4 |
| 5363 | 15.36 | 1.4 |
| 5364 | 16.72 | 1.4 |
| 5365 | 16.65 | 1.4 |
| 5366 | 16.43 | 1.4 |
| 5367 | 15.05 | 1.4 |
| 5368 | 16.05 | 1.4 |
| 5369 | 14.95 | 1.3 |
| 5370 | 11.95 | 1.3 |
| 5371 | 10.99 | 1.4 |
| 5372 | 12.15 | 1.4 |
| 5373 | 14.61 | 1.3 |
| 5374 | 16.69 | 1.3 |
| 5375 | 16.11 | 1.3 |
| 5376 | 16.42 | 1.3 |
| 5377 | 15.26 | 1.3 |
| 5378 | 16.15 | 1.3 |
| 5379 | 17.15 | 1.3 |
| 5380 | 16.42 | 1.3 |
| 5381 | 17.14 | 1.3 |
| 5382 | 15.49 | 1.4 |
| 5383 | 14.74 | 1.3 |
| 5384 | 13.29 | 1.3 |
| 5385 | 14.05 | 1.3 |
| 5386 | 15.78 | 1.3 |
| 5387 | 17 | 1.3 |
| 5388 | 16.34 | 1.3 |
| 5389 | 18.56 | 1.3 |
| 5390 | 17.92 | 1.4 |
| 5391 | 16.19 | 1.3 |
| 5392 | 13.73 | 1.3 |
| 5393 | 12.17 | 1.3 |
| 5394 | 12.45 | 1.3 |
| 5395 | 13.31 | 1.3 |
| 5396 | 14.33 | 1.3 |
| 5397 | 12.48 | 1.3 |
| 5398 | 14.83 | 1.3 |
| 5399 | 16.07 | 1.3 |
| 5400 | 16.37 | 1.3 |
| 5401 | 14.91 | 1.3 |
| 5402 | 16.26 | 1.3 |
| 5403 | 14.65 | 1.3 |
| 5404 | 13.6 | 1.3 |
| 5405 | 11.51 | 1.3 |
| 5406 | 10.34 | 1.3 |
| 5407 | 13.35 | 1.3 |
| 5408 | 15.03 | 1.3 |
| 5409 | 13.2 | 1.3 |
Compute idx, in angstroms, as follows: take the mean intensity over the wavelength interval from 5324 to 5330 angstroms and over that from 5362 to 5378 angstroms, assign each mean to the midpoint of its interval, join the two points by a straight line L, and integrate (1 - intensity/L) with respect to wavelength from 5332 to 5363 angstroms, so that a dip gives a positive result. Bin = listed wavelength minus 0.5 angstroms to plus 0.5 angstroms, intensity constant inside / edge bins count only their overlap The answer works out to -3.7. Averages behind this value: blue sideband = 12.1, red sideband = 15.1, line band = 15.1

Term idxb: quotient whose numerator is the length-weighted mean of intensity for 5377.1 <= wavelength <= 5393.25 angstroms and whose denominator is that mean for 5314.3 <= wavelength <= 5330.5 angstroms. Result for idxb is 1.1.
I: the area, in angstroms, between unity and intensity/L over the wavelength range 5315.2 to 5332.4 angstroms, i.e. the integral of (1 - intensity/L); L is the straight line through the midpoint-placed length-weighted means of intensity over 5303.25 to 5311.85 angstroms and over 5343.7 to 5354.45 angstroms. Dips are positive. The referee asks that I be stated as 1.8 angstroms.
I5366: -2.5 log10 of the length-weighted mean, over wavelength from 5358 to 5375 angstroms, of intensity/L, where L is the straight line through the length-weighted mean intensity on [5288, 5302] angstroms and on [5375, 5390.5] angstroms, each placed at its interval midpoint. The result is 0.047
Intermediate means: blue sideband 14.9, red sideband 16.1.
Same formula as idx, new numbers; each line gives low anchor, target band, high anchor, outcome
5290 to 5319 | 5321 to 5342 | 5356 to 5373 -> 1.6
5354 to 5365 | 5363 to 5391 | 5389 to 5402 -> -0.5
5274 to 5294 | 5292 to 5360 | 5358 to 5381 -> 1.5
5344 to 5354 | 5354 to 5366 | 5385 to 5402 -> -0.5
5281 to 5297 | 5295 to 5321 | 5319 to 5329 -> -1.5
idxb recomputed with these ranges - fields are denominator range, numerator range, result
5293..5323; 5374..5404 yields 1.02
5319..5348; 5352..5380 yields 1.09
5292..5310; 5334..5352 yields 1.00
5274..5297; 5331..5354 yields 1.00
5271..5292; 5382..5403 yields 1.03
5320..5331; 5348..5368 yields 1.18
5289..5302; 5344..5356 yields 1.03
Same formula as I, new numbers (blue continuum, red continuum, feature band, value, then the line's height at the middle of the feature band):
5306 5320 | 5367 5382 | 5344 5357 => 0.0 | 15.2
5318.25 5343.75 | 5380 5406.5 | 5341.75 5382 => -2.6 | 14.5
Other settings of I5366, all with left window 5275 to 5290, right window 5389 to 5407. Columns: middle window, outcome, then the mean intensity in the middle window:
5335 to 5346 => -0.02 mag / 14.7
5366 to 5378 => -0.03 mag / 14.7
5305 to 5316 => -0.07 mag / 15.4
